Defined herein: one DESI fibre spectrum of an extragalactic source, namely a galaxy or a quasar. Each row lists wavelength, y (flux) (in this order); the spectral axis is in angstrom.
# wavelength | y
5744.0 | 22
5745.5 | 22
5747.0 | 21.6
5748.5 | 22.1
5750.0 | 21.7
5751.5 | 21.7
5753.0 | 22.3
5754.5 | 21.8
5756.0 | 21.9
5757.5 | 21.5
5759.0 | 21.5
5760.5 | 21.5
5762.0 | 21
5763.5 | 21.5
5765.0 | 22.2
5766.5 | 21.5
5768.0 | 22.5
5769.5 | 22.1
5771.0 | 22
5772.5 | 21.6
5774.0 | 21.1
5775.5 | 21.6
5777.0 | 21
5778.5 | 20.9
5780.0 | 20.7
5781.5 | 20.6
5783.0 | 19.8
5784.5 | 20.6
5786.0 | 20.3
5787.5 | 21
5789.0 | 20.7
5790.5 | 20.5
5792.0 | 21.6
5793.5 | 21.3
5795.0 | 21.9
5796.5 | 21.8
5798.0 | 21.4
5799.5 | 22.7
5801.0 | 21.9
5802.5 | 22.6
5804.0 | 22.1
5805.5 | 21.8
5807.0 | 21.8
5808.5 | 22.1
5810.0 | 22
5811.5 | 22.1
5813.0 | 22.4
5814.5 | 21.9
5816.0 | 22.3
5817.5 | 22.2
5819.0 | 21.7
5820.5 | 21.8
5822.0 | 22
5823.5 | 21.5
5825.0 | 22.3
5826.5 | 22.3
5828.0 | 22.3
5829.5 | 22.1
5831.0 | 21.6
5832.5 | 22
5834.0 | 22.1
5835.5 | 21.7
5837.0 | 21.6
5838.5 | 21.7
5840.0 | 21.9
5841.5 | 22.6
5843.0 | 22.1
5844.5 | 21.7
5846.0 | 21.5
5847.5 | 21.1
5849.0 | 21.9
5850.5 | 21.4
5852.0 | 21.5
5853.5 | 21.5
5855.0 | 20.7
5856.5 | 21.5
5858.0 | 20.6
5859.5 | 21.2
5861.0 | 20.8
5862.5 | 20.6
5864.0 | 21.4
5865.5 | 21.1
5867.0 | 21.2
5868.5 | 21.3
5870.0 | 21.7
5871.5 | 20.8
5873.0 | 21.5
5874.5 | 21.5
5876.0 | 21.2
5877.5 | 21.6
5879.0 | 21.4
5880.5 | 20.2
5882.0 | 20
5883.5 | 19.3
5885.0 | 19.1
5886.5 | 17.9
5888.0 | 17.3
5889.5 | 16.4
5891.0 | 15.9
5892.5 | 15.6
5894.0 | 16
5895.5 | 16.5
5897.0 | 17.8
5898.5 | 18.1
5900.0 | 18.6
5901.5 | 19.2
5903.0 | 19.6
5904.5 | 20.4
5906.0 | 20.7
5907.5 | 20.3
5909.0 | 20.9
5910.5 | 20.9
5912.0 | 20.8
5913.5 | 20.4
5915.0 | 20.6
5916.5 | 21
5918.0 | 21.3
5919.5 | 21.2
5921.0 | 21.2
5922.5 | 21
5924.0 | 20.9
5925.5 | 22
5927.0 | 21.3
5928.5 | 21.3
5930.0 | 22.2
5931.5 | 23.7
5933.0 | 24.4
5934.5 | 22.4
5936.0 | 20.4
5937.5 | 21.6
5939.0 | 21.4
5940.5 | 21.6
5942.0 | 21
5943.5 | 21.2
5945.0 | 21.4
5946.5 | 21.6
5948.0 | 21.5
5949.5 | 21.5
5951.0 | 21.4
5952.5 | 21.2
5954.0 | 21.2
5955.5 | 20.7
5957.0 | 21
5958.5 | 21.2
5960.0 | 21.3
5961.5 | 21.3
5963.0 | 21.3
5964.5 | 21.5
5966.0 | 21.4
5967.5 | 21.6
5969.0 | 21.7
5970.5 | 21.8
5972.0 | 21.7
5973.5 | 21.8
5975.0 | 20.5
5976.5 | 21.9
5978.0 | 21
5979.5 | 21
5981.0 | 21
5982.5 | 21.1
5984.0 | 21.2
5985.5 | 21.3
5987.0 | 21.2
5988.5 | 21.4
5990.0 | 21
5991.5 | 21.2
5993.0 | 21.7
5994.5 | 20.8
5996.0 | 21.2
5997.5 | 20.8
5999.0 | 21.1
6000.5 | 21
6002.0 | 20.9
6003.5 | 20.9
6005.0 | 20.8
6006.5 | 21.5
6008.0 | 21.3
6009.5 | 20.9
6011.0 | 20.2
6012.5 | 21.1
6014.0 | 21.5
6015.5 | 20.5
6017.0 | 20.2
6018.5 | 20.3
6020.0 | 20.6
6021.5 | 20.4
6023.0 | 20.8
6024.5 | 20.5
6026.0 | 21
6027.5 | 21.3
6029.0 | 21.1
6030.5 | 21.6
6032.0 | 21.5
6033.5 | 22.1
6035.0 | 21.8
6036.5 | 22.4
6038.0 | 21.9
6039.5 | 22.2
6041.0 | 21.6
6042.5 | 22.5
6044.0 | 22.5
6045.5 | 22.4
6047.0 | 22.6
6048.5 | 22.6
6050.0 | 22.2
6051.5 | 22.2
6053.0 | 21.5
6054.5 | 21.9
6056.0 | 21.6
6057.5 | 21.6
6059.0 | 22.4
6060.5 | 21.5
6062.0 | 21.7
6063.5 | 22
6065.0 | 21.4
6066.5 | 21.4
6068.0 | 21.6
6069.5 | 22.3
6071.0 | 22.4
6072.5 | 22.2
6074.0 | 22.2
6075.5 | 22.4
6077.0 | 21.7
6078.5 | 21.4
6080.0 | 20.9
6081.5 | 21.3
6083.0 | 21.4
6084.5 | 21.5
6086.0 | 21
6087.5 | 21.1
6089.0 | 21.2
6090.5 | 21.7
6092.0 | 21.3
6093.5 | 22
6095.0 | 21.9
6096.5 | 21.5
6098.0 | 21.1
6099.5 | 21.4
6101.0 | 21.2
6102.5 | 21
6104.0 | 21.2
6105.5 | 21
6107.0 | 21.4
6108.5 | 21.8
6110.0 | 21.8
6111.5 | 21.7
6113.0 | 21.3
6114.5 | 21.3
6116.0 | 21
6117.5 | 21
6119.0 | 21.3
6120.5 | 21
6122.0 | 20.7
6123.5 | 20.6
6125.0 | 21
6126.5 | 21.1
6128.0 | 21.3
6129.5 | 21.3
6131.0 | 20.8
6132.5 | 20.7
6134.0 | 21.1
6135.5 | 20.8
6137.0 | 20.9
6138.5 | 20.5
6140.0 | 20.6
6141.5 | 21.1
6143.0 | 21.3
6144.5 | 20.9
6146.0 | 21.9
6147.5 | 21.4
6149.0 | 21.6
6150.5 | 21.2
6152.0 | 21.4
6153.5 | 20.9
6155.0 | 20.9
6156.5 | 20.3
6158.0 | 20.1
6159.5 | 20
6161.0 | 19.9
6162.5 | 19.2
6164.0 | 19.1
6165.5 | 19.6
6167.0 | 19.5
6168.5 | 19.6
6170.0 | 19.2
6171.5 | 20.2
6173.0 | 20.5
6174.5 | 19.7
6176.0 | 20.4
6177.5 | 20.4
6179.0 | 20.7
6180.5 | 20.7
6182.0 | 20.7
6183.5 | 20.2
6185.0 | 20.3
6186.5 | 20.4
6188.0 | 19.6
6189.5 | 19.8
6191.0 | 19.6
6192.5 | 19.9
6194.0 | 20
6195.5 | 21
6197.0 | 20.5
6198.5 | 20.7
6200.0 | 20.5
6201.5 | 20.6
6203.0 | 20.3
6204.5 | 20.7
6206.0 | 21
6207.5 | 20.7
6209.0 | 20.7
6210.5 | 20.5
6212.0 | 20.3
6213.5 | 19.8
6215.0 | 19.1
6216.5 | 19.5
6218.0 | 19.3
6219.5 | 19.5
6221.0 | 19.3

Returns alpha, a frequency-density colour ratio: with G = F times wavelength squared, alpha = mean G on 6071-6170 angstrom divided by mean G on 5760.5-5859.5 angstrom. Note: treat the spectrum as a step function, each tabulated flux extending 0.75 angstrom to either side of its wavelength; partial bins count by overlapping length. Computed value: 1.1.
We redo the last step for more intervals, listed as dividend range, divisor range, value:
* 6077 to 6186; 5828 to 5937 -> 1.10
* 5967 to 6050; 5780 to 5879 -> 1.05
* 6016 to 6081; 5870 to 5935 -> 1.13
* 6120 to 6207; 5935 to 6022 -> 1.03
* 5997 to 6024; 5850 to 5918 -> 1.09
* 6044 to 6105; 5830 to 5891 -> 1.12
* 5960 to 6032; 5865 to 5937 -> 1.08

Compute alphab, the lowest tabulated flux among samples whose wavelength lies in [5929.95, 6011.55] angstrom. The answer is 20.2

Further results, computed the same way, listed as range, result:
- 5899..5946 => 18.6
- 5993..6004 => 20.8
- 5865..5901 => 15.6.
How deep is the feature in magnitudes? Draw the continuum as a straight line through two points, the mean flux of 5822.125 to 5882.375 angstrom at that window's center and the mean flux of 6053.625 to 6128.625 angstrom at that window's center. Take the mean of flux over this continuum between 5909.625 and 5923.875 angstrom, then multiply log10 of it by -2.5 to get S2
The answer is 0.028 mag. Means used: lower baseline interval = 21.5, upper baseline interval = 21.5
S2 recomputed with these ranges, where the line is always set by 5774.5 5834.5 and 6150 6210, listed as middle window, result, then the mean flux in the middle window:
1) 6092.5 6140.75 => -0.03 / 21.2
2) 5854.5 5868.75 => 0.02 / 21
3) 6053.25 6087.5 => -0.05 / 21.7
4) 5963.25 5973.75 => -0.03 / 21.6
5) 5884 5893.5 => 0.24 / 17.1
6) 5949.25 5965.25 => -0.01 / 21.2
